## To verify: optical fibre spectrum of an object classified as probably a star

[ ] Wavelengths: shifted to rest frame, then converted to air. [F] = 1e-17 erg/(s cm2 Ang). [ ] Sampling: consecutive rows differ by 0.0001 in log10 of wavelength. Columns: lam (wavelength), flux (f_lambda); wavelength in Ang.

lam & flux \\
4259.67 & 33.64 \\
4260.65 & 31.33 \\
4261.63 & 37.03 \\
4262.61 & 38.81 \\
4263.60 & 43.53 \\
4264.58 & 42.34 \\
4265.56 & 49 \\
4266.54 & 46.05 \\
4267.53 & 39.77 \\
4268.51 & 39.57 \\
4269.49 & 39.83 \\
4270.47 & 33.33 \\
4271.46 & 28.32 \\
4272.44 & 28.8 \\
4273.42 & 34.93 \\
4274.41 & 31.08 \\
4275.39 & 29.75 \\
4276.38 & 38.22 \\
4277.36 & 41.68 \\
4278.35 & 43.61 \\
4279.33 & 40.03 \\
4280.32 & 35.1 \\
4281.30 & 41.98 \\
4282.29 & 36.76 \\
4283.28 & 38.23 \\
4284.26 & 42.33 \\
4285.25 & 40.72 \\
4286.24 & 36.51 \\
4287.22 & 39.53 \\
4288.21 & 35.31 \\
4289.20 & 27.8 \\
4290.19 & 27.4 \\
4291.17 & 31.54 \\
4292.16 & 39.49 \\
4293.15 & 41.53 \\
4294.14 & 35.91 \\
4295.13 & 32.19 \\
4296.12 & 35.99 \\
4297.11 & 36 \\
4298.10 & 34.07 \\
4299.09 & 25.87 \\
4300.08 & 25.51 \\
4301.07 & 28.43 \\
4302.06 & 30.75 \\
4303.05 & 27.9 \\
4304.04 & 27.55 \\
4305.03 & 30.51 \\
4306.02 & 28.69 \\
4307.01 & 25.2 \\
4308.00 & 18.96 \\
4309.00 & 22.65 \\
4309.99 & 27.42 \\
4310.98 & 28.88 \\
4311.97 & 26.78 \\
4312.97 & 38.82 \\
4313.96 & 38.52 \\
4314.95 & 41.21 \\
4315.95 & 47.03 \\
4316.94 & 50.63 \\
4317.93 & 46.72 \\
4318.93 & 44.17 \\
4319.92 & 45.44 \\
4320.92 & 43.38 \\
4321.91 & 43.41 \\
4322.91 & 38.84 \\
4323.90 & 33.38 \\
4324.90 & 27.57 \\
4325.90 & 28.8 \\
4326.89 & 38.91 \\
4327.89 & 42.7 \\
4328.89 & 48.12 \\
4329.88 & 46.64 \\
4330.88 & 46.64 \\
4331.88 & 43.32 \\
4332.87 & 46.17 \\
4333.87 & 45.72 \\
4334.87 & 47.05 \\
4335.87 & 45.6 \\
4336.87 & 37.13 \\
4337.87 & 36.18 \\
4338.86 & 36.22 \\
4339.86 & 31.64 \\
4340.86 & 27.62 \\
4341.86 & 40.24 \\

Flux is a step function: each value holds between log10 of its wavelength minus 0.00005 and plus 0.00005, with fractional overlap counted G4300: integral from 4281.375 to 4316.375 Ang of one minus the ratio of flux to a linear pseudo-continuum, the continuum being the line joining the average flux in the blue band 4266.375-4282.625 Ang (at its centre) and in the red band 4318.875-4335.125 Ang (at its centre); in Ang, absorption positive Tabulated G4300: 5.4 Ang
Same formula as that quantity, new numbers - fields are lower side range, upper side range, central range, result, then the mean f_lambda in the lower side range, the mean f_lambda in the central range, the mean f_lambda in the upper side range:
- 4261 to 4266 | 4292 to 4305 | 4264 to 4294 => 0.1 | 41.8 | 37.4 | 32.1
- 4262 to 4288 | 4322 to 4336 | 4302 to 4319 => 3.0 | 38.4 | 33.3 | 41.3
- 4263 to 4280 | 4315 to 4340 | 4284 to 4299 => 1.5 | 38.2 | 35.4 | 41.8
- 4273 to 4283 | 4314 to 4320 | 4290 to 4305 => 3.3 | 37.3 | 32.1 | 45.4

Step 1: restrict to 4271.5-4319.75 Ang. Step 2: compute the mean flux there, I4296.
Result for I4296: 34.6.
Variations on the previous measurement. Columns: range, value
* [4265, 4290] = 37.4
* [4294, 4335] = 36.2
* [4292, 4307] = 31.6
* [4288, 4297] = 34.2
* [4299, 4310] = 26.6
